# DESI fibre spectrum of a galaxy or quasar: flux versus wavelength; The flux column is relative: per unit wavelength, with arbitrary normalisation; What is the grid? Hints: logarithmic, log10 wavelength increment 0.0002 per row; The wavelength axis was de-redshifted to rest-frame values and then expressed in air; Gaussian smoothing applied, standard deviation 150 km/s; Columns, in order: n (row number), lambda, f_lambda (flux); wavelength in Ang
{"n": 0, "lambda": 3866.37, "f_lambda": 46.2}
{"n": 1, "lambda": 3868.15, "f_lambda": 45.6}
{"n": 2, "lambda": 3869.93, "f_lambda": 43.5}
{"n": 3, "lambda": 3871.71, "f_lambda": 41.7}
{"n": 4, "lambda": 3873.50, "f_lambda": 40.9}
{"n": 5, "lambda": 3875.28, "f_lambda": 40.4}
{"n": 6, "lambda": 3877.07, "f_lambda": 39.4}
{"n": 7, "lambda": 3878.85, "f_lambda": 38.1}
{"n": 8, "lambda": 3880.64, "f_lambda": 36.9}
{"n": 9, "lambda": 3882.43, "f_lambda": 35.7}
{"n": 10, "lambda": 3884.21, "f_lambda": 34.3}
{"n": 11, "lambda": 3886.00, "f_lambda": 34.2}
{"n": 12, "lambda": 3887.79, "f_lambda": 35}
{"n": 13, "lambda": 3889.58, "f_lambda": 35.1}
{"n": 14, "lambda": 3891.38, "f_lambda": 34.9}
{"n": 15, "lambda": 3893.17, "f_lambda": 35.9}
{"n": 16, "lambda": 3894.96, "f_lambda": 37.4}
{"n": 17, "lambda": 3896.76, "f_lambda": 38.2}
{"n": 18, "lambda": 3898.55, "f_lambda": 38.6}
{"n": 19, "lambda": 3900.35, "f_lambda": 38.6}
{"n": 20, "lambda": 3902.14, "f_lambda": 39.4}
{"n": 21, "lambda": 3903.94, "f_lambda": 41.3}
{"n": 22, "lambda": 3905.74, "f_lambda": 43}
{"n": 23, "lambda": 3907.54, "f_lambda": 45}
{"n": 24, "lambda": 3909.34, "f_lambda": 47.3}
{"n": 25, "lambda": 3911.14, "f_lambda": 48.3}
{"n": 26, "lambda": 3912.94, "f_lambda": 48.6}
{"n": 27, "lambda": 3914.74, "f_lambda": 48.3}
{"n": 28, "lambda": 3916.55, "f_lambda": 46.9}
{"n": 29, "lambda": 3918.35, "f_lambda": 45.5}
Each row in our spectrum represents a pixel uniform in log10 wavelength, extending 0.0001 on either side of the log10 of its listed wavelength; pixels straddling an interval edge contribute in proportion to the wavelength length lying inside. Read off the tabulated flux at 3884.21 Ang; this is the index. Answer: 34.3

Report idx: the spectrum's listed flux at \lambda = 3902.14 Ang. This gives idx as 39.4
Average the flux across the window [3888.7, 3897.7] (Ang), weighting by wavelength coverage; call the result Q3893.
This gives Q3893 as 36.3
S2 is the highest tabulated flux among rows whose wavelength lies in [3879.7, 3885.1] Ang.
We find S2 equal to 36.9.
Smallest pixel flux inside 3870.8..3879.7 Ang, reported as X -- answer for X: 38.1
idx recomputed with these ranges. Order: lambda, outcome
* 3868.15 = 45.6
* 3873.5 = 40.9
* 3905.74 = 43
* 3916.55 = 46.9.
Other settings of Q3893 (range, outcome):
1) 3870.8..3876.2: 41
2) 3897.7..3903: 38.9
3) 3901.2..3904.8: 40.4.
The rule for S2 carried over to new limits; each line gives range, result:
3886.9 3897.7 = 38.2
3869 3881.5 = 43.5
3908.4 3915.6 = 48.6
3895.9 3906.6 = 43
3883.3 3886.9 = 34.3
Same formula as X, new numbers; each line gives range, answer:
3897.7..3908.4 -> 38.6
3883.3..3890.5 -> 34.2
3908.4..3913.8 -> 47.3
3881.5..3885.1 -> 34.3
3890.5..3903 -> 34.9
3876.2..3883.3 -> 35.7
